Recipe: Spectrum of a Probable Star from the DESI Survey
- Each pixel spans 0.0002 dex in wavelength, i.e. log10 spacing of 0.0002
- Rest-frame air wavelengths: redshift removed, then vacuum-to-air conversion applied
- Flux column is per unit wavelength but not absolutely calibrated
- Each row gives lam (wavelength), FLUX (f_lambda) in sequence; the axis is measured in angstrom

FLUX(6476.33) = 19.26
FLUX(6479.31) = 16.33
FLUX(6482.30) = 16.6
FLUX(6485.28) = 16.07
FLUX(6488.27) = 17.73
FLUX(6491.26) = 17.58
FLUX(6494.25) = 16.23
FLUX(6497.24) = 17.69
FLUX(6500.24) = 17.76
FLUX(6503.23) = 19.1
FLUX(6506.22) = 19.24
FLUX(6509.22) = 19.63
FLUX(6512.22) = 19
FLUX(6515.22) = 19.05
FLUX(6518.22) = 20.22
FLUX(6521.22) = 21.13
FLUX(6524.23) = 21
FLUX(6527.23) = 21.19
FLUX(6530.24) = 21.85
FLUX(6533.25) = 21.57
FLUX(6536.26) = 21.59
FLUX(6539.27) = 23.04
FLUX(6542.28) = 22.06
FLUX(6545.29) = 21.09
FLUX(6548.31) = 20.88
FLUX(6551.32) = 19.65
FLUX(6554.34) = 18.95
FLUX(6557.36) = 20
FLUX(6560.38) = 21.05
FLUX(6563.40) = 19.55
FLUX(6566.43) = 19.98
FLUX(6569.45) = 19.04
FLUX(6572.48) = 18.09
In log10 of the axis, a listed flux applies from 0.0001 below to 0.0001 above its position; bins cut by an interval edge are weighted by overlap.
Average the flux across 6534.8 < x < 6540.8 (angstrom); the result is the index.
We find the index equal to 22.3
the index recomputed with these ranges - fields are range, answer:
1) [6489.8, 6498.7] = 17.2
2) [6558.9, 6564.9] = 20.3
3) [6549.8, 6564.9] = 19.8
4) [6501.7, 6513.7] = 19.2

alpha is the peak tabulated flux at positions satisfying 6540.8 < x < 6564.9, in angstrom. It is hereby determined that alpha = 22.06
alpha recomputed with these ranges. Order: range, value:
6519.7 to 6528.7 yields 21.19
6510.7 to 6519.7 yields 20.22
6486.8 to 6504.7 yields 19.1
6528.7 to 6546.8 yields 23.04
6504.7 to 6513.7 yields 19.63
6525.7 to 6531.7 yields 21.85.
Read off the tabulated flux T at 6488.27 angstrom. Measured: 17.73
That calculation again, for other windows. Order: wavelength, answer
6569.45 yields 19.04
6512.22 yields 19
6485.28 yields 16.07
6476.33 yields 19.26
